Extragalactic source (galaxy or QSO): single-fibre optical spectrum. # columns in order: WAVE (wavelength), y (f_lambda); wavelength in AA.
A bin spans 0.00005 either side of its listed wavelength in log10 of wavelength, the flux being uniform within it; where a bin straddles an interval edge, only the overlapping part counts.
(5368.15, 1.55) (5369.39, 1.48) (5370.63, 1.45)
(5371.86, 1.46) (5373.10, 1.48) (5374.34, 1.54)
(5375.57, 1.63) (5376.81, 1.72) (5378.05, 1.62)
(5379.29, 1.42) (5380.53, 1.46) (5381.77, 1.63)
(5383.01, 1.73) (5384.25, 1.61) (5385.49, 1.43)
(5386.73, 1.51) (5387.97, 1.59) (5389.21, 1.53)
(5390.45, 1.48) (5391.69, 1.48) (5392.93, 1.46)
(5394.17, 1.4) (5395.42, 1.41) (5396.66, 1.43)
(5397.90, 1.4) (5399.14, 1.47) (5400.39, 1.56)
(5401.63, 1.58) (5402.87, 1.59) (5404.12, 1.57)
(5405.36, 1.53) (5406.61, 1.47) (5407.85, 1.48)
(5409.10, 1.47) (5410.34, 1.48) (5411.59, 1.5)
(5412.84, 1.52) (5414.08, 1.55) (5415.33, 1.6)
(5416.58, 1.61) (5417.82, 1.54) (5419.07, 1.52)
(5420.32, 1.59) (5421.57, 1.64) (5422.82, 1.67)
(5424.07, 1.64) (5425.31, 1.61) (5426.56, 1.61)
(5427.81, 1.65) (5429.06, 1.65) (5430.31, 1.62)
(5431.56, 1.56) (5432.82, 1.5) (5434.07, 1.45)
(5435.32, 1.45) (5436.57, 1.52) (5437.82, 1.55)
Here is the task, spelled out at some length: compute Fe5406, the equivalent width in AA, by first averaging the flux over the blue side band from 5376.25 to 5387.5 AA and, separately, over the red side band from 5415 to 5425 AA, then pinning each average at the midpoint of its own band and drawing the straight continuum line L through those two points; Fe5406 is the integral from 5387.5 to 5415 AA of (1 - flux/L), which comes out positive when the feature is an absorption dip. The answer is 1.5 AA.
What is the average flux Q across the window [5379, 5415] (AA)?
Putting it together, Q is 1.51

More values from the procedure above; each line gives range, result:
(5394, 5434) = 1.54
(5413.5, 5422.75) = 1.58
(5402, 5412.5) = 1.51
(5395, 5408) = 1.5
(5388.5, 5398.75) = 1.45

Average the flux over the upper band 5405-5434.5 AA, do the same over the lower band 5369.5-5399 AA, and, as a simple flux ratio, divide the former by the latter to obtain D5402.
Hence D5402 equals 1.0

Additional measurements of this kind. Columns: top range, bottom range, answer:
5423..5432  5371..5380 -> 1.05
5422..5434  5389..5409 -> 1.08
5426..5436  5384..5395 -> 1.04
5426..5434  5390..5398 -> 1.10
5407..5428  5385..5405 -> 1.05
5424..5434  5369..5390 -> 1.03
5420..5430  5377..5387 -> 1.05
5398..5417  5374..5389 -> 0.97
